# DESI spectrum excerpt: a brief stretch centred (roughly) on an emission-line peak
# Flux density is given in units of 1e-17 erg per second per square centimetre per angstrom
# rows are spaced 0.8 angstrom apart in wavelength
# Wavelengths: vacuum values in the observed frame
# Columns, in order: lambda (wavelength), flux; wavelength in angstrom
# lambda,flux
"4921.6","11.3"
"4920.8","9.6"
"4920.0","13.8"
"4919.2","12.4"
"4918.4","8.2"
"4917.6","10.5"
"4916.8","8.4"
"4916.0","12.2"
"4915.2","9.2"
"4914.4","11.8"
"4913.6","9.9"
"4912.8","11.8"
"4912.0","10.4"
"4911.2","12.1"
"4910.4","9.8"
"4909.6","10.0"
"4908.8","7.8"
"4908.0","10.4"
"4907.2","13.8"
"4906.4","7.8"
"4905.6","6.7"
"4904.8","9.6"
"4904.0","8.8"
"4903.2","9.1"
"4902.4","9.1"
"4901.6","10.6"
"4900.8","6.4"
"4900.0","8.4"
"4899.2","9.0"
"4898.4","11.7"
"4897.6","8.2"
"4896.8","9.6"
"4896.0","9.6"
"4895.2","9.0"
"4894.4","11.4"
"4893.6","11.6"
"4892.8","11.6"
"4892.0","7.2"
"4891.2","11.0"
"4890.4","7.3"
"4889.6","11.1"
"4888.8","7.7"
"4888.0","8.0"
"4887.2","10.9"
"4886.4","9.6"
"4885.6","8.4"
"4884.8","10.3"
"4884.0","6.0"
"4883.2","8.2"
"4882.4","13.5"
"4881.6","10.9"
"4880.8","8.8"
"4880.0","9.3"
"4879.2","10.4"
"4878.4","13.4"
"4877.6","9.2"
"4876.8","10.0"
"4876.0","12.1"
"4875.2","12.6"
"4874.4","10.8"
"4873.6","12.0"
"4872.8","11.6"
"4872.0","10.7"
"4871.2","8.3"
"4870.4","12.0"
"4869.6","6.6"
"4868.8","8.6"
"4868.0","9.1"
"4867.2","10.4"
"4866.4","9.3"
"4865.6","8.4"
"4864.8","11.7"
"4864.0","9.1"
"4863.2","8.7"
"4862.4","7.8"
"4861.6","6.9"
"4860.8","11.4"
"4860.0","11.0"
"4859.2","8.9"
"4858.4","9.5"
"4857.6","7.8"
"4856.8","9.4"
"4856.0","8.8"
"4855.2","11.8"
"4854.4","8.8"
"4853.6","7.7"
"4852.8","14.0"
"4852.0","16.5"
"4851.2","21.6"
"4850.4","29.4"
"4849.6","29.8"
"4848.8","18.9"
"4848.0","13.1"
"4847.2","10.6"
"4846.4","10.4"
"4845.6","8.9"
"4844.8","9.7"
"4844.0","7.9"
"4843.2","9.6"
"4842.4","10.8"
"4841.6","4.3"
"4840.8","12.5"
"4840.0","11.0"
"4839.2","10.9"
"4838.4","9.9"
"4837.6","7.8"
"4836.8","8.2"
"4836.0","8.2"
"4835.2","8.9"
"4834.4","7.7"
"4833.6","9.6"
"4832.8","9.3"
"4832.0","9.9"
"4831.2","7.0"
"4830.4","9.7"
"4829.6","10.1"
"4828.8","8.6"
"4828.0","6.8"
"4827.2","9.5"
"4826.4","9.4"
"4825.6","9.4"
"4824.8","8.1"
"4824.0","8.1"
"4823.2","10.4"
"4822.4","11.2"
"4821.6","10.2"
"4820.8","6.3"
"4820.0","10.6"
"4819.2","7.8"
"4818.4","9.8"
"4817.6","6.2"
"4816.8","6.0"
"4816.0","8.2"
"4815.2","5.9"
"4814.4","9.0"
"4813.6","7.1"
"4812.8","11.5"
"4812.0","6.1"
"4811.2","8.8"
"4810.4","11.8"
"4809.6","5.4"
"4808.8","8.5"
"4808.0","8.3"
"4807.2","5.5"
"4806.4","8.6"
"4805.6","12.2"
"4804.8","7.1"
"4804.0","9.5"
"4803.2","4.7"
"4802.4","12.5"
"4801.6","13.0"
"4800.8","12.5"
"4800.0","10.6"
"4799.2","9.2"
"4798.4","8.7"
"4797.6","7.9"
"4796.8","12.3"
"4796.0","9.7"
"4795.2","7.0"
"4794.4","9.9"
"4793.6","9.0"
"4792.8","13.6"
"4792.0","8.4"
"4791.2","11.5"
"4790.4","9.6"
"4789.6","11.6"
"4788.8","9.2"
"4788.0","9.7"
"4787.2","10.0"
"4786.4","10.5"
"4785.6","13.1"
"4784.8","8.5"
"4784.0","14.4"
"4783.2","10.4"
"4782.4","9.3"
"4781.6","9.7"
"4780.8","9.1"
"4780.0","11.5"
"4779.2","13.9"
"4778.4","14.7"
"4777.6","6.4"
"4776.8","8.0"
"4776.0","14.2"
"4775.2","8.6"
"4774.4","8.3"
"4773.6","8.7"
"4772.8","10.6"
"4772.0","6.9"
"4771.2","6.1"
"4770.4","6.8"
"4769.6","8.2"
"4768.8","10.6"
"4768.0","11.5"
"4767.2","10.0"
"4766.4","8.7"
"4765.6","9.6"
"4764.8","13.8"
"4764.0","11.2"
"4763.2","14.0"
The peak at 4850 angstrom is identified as H-gamma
